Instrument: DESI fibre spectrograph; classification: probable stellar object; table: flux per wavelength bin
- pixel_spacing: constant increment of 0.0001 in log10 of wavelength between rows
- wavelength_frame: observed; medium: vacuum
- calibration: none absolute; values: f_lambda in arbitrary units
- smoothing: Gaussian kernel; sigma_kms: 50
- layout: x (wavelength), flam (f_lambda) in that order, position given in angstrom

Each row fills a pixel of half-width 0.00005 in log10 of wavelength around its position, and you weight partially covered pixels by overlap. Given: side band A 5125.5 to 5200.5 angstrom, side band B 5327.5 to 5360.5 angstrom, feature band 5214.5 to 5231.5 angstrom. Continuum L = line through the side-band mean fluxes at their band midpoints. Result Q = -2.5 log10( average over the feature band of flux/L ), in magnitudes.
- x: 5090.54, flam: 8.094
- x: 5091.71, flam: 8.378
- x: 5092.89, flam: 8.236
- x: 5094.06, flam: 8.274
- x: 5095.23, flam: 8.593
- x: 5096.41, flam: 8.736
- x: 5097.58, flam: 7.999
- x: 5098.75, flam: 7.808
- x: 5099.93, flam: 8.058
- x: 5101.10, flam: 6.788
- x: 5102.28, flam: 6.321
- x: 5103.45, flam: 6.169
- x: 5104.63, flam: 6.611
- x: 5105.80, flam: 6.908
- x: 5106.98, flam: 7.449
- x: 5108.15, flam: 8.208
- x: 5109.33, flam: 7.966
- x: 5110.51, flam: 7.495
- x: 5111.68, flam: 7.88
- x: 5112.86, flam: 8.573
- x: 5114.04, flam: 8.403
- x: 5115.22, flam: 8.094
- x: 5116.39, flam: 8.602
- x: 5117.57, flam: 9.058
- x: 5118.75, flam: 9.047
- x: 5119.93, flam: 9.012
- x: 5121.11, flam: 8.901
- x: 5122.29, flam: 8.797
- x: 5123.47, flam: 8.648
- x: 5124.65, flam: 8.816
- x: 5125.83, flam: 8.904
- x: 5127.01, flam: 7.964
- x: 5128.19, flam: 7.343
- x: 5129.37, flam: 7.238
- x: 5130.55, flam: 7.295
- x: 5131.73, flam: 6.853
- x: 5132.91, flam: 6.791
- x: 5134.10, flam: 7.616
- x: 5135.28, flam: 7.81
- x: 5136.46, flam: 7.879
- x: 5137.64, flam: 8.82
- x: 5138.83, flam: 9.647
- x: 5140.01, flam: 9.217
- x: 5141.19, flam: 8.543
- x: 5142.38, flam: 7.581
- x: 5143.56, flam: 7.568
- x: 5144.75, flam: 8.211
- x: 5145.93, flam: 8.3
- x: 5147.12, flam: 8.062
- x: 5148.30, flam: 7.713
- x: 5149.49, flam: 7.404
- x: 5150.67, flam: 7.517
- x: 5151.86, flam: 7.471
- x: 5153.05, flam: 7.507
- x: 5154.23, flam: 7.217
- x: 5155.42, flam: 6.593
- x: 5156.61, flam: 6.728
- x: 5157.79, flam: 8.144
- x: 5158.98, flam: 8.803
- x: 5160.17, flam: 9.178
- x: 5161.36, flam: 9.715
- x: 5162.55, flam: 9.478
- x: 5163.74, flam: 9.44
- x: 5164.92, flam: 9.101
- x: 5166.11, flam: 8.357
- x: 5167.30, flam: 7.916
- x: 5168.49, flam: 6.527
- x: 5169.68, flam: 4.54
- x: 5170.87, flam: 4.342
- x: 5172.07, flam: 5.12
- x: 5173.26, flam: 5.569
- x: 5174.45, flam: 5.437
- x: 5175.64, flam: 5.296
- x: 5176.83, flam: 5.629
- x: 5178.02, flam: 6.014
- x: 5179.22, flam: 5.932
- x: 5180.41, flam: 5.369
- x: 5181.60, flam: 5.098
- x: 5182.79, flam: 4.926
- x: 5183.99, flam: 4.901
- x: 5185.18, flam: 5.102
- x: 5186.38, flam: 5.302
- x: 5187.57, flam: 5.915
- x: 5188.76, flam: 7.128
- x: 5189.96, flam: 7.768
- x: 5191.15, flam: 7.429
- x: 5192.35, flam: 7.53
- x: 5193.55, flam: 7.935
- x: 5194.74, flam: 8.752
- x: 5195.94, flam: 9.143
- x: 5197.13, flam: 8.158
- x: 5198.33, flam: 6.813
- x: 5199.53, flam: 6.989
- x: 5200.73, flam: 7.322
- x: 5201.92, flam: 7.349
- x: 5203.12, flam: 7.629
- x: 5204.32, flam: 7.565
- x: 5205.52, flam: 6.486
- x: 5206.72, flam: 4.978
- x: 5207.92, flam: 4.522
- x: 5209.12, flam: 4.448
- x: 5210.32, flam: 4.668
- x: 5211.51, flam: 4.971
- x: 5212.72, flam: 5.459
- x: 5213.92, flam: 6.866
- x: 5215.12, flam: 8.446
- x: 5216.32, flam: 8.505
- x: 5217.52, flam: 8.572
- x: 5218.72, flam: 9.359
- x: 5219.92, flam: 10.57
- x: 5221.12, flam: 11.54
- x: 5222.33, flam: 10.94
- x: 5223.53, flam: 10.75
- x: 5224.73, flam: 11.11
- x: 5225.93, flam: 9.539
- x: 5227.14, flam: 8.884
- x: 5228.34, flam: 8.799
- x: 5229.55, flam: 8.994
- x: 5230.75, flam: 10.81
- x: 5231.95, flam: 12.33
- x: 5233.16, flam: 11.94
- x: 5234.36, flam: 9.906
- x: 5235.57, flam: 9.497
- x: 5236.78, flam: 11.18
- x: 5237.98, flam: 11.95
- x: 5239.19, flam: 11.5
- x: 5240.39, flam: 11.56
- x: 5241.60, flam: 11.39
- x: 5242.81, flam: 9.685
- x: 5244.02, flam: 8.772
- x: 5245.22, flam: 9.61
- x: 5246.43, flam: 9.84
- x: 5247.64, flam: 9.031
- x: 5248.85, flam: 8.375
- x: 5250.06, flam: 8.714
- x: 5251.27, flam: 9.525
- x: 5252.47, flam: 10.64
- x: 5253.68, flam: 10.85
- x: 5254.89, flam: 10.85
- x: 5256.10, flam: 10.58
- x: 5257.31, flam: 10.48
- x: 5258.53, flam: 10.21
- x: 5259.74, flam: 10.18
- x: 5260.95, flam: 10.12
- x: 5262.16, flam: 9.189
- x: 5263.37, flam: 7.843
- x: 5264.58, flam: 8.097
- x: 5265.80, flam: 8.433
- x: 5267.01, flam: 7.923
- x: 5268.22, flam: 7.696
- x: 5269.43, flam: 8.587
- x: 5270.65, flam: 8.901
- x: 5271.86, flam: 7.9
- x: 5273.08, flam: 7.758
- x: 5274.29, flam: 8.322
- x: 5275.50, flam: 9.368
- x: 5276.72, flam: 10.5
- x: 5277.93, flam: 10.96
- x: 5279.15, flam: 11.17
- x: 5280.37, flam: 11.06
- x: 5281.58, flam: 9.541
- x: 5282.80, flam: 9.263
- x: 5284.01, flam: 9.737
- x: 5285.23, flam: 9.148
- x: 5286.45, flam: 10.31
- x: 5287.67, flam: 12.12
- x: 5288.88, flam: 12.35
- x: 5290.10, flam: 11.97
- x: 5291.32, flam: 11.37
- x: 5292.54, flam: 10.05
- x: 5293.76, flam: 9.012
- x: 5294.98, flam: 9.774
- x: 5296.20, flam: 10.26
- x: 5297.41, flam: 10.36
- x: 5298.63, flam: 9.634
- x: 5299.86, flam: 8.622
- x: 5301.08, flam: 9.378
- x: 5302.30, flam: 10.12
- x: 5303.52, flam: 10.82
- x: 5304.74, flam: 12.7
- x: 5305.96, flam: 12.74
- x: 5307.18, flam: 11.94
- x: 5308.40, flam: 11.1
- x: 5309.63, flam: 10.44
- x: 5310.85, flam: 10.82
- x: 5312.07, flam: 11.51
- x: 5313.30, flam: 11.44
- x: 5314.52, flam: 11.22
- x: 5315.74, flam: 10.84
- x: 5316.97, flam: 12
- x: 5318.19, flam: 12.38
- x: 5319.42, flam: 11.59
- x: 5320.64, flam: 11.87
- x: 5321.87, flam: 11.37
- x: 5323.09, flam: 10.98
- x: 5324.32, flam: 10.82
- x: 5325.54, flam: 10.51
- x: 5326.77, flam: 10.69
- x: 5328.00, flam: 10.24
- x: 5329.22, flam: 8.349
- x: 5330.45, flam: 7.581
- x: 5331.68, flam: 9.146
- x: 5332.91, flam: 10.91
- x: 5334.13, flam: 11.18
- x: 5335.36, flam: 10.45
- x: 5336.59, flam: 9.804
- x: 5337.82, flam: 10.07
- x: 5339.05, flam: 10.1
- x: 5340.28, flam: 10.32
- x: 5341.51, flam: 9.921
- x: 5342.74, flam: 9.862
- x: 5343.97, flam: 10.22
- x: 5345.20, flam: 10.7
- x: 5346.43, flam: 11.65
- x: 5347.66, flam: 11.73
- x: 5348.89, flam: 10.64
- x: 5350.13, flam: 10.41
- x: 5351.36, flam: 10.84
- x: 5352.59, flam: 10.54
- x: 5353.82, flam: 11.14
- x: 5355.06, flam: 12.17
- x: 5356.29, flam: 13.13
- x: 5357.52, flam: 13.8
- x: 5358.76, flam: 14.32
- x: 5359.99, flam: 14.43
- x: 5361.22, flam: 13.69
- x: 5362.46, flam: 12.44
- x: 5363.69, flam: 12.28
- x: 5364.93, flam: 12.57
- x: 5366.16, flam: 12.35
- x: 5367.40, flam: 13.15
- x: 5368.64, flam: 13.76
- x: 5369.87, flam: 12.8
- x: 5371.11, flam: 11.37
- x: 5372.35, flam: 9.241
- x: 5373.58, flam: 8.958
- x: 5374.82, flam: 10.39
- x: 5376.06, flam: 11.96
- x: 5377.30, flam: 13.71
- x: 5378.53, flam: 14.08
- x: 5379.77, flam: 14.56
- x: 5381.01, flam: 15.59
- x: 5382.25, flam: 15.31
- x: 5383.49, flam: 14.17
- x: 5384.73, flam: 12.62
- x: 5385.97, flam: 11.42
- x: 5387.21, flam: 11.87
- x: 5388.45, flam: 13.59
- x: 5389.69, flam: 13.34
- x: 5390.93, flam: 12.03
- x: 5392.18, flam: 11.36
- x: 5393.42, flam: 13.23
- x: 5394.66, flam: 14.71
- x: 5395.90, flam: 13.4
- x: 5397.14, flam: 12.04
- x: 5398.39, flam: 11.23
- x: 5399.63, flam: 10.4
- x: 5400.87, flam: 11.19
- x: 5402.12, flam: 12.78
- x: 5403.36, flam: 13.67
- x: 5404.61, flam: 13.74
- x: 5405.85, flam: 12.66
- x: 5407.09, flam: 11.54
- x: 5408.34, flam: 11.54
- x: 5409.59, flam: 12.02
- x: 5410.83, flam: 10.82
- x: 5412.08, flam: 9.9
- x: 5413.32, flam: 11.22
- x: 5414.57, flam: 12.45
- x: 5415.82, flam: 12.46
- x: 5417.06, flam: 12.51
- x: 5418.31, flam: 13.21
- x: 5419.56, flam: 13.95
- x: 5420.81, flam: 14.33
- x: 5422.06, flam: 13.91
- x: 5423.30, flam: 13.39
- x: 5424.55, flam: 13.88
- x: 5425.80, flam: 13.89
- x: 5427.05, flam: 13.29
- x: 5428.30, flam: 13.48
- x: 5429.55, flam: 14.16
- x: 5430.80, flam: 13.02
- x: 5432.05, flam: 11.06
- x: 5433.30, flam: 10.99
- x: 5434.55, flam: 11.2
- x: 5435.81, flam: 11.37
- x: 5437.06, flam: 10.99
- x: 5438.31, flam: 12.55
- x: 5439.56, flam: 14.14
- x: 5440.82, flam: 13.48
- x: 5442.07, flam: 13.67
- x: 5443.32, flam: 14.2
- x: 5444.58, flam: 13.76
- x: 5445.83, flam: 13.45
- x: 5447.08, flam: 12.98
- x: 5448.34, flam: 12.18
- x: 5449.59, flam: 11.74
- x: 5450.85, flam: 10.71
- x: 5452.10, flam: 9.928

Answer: -0.16 mag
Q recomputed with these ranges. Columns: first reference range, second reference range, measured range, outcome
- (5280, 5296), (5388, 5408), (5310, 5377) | 0.02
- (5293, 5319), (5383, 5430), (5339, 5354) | 0.09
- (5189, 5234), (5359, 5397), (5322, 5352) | 0.14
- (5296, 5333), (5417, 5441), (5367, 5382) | -0.06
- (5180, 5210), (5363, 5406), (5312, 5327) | -0.08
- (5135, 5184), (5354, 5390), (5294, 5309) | 0.04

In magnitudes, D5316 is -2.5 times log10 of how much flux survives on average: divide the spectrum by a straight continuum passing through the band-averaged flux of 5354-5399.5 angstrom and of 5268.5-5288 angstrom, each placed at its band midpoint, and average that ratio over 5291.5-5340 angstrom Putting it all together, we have 0.02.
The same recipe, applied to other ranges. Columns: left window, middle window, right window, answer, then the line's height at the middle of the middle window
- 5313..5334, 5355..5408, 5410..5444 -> -0.080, 11.8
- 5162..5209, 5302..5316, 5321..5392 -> -0.109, 10.3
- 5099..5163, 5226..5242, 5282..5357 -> -0.125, 9.46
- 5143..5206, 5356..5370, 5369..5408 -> -0.117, 11.9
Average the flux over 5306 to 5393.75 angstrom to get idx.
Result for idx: 11.7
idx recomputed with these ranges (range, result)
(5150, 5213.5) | 6.74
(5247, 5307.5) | 9.88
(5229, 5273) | 9.78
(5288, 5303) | 10.3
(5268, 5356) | 10.5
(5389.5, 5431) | 12.7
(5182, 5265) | 8.65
